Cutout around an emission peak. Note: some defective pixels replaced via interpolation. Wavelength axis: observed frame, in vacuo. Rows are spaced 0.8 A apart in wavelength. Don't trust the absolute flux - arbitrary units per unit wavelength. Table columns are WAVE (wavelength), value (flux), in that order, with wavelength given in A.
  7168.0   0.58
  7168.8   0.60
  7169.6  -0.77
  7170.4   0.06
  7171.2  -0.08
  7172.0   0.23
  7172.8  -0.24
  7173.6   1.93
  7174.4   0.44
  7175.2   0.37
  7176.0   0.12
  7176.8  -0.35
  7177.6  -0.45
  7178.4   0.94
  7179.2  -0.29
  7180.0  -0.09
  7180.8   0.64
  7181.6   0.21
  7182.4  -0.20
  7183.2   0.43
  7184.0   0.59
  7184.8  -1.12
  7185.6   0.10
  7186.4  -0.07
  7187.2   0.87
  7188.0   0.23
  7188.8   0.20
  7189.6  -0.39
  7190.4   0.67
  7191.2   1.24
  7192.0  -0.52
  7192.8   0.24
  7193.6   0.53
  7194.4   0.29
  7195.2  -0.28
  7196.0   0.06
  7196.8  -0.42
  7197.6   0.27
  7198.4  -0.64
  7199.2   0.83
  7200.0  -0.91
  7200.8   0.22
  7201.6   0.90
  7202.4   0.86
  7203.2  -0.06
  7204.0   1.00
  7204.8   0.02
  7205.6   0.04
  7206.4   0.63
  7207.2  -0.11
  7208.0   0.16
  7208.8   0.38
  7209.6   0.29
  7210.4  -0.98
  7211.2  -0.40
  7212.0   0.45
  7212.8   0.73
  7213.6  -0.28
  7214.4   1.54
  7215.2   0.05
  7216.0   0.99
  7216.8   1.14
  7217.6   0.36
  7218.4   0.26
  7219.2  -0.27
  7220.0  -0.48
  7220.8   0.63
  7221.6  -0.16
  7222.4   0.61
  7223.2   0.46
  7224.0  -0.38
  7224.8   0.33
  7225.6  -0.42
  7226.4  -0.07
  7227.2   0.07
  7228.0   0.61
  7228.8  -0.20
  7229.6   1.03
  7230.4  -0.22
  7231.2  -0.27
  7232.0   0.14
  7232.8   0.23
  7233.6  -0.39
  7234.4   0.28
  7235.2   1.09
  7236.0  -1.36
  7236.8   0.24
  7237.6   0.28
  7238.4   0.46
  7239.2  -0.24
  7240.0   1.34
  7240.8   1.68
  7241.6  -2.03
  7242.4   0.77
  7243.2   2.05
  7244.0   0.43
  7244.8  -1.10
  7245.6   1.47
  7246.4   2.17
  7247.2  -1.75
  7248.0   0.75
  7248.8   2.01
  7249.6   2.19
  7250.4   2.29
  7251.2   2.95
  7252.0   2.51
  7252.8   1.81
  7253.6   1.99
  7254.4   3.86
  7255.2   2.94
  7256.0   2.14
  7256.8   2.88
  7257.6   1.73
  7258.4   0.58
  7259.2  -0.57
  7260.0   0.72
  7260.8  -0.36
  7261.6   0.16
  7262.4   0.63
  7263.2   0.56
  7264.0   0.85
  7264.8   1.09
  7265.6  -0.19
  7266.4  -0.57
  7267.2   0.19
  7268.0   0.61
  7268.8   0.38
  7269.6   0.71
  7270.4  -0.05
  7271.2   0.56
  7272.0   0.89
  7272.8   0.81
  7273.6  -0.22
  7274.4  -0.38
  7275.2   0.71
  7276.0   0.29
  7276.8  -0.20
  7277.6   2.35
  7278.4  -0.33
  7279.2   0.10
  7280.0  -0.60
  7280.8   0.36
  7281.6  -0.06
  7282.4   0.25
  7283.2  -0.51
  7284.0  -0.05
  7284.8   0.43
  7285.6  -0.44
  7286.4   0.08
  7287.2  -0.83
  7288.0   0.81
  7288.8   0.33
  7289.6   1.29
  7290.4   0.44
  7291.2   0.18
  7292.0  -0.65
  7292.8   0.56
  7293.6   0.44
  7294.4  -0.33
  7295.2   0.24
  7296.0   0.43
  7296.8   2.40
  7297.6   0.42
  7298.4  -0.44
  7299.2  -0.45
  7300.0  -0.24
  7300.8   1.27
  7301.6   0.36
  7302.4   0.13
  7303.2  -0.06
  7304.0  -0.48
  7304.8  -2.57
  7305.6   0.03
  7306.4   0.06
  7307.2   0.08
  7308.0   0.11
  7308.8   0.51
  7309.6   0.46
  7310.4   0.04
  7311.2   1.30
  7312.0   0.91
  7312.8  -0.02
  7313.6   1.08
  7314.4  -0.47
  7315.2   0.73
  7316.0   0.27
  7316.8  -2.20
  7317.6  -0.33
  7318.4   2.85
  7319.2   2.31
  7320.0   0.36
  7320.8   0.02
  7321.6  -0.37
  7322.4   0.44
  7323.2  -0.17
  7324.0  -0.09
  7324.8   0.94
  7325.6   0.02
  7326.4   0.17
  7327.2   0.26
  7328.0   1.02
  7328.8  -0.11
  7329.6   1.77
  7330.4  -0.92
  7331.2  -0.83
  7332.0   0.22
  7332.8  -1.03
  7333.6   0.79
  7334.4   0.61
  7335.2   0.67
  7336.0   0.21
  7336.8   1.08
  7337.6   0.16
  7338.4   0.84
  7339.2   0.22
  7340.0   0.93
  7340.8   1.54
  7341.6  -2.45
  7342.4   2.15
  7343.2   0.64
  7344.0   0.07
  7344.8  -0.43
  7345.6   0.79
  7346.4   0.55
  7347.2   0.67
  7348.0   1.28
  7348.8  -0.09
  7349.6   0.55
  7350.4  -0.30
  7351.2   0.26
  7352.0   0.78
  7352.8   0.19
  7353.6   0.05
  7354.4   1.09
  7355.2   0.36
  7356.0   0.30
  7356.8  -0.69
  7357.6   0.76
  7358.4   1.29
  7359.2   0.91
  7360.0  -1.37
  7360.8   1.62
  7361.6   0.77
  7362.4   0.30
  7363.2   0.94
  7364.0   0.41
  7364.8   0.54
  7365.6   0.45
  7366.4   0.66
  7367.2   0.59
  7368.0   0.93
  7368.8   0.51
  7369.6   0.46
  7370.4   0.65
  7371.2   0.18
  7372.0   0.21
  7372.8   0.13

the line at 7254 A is [O II] 3727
